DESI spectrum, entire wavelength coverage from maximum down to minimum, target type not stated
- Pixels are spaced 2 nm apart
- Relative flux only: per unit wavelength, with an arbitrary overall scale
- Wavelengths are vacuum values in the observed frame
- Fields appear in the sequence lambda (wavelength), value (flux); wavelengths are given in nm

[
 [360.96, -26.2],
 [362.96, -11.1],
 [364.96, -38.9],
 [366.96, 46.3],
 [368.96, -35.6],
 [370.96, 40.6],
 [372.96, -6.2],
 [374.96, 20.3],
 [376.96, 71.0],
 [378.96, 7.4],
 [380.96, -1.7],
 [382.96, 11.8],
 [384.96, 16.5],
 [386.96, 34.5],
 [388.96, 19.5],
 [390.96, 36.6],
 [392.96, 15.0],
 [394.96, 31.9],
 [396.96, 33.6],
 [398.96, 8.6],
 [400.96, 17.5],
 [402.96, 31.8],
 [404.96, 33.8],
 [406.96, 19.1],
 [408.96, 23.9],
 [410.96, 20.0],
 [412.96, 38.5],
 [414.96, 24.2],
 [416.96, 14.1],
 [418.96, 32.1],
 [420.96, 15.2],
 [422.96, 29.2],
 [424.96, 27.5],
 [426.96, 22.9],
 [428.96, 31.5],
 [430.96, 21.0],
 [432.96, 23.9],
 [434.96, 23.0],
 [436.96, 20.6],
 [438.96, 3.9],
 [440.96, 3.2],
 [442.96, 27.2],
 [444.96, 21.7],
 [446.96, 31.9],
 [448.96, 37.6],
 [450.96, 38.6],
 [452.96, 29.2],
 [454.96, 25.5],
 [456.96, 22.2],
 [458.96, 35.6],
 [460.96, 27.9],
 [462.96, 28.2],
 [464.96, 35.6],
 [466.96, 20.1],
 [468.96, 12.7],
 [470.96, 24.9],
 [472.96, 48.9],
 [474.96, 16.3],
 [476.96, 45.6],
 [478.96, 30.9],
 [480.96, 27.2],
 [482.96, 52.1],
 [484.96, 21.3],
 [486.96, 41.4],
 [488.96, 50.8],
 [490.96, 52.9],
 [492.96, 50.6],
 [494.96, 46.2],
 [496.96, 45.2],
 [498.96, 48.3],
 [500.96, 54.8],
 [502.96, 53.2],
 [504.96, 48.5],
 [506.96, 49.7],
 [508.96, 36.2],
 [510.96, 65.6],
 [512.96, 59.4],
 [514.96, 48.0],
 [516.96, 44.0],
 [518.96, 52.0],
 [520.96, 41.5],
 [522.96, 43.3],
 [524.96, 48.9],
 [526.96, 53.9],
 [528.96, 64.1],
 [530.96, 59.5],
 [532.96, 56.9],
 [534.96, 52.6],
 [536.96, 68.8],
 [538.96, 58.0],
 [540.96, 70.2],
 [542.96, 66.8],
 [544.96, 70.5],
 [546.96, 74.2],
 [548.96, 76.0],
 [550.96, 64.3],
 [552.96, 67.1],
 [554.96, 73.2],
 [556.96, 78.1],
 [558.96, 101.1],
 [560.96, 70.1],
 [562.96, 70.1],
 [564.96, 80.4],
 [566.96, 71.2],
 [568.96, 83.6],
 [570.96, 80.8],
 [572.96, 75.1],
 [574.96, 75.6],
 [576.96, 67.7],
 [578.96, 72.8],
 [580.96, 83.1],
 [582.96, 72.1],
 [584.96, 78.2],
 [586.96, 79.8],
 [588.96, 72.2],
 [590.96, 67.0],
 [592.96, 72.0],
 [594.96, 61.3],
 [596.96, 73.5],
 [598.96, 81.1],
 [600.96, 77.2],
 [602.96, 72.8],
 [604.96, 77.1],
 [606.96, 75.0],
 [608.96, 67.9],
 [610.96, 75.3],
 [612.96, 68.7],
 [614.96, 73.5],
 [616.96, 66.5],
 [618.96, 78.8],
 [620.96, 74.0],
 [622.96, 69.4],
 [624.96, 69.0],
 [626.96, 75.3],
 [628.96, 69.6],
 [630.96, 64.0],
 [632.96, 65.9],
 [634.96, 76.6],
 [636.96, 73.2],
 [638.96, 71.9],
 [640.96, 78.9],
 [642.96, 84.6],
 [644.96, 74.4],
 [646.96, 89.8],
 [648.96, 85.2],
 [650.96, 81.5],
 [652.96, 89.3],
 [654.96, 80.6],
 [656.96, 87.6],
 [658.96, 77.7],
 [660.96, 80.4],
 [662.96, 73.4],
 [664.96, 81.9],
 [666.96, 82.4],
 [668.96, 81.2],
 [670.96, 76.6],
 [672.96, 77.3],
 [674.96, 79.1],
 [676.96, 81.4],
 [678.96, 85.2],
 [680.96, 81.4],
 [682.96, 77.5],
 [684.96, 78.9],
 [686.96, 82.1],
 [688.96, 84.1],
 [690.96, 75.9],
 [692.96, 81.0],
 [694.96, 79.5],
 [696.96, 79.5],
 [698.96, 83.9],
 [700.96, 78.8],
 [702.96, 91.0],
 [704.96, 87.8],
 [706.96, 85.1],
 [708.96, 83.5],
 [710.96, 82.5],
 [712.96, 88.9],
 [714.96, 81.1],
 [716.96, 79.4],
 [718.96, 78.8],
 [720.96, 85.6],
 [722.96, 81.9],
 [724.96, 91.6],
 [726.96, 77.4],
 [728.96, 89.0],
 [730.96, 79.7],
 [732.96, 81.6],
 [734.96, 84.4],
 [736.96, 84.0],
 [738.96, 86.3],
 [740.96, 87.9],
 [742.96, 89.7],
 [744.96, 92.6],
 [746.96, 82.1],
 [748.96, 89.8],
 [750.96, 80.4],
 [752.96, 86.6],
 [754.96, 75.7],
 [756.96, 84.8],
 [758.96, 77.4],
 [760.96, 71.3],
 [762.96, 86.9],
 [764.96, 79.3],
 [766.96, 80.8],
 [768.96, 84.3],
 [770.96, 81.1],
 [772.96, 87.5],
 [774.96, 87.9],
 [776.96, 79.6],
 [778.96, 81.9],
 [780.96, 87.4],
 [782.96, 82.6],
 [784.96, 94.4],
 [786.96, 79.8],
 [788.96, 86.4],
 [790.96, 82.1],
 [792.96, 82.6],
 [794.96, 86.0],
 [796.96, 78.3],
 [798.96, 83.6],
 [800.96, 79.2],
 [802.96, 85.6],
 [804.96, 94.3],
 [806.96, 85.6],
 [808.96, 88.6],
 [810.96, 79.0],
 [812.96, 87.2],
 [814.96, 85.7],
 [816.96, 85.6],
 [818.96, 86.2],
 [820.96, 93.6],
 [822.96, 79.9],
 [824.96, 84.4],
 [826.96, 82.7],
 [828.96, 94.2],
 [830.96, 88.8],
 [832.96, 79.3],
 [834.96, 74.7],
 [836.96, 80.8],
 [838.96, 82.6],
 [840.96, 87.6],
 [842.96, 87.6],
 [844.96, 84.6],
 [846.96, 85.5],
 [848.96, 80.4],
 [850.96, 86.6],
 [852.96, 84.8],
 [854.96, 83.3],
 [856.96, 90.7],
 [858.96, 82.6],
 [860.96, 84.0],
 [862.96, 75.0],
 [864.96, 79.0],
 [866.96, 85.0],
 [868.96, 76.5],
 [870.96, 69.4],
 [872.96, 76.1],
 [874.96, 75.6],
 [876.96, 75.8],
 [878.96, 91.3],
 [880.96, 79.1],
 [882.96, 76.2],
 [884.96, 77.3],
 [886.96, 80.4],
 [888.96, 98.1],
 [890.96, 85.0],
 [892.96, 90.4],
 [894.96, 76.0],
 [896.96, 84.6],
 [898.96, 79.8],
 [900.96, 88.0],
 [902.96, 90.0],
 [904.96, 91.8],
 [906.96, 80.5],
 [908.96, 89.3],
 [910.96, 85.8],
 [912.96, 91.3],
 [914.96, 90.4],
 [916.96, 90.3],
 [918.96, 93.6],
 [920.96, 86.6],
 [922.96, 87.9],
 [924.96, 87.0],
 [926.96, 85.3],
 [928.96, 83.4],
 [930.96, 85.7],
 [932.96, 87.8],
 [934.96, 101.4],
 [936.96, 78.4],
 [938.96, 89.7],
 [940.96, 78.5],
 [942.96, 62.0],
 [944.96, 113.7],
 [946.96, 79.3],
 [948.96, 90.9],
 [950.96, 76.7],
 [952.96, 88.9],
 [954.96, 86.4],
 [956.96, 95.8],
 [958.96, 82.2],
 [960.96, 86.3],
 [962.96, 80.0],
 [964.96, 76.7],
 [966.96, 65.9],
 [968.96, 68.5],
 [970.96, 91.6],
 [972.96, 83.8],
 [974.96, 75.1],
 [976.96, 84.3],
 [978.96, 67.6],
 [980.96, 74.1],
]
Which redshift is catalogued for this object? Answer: 0.22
